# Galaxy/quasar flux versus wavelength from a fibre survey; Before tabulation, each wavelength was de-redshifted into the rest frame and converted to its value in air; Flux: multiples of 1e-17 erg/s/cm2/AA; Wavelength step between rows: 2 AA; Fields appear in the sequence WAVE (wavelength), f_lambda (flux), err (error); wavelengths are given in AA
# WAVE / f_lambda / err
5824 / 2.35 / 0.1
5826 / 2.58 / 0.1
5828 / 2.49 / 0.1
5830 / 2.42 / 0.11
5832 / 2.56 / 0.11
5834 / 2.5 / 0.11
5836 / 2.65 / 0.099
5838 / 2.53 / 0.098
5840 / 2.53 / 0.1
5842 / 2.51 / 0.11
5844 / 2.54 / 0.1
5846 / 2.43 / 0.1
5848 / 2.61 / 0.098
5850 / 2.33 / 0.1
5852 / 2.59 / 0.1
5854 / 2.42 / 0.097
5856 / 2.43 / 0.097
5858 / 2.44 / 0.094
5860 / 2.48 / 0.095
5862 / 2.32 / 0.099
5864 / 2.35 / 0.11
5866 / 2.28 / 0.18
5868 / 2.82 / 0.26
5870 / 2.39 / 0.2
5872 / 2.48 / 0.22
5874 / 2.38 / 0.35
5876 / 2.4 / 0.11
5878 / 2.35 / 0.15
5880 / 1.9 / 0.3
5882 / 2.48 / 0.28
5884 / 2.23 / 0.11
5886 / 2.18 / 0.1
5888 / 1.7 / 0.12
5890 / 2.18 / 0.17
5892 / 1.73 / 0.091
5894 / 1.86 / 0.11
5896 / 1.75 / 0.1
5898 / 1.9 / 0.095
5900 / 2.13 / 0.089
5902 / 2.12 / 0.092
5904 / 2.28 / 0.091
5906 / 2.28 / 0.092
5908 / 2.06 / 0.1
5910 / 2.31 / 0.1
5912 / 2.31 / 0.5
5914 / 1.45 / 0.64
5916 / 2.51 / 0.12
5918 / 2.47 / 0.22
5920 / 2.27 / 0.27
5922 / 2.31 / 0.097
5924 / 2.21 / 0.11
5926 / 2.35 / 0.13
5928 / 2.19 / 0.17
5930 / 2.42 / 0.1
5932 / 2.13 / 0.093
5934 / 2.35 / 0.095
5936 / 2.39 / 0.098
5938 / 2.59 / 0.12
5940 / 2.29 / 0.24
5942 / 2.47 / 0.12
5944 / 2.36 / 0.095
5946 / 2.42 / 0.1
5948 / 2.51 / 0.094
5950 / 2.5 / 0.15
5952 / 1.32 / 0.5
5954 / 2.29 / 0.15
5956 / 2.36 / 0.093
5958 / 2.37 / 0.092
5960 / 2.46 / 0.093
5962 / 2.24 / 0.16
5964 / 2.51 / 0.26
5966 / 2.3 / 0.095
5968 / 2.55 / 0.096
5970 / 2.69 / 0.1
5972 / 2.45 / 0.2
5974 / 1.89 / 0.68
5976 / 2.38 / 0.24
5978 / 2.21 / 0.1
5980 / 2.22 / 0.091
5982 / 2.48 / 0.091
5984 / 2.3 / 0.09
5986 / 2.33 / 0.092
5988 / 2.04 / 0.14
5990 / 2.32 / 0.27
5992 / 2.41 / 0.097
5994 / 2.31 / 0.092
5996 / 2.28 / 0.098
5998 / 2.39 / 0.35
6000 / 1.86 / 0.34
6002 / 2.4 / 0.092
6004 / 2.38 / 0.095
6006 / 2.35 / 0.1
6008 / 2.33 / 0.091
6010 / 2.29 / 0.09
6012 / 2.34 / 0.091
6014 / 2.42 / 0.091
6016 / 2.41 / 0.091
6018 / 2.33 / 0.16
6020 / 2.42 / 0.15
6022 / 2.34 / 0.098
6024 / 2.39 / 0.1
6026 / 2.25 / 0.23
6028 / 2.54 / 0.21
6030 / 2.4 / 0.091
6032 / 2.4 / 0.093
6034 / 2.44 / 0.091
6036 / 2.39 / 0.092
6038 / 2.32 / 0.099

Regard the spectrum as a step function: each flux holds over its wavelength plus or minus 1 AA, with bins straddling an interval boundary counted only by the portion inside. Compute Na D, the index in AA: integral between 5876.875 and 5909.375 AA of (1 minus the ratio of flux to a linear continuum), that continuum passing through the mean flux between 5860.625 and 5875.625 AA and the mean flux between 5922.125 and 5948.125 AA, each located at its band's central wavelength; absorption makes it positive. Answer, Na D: 4.4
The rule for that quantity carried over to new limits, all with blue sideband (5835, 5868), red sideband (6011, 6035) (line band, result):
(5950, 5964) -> 1.2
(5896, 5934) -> 3.8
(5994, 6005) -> 0.6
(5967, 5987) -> 0.5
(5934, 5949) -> 0.0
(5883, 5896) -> 2.6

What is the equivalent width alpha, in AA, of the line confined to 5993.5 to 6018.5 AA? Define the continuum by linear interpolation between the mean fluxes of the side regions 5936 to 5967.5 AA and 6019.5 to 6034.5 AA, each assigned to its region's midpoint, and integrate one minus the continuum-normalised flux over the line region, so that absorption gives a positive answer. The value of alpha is 0.68 AA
